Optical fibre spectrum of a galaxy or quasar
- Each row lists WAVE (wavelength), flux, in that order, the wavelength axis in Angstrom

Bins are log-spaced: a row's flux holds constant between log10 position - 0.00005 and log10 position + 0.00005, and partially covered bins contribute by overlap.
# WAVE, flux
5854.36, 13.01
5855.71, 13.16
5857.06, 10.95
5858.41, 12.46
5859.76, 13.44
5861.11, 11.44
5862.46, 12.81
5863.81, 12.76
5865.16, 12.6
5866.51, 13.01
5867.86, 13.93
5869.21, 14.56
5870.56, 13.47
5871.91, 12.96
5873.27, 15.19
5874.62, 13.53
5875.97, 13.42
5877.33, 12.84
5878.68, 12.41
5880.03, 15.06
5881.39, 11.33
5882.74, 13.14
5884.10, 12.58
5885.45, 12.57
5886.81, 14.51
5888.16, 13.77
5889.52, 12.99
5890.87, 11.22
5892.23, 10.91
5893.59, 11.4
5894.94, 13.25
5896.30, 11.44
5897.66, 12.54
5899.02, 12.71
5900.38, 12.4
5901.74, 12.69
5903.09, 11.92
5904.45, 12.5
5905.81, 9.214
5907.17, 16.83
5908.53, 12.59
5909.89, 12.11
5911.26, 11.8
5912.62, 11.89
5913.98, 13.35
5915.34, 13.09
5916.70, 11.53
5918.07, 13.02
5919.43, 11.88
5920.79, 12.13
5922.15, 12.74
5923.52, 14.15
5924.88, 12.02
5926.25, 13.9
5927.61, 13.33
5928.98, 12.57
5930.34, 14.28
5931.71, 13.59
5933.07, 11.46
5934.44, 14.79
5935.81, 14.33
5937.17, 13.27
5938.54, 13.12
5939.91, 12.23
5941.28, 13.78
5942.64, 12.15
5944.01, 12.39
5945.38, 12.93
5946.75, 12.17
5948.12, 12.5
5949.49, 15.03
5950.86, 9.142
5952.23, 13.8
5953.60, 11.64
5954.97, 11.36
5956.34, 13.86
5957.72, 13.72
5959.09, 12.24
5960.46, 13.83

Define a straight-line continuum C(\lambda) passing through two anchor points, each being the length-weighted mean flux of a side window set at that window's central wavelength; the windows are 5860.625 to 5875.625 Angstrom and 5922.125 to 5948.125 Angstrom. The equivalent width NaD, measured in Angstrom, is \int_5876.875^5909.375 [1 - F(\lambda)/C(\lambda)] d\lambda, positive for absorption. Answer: 1.6 Angstrom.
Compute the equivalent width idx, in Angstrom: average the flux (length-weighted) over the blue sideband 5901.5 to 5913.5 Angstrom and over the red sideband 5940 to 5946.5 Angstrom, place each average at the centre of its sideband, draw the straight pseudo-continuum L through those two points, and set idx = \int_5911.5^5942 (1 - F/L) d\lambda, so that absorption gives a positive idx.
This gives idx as -1.0 Angstrom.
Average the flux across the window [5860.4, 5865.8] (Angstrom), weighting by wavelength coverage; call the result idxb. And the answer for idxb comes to 12.4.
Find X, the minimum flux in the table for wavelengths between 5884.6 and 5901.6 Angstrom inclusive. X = 10.91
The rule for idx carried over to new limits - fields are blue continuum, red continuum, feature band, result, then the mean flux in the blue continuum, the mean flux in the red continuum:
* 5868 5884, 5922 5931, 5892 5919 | 2.0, 13.4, 13.3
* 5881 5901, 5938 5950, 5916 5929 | 0.0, 12.5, 12.9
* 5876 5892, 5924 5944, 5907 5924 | 0.5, 12.9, 13.2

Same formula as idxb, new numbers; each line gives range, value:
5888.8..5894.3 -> 11.7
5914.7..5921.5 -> 12.3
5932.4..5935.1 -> 13.1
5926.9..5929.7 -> 13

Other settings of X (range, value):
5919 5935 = 11.46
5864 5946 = 9.214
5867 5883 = 11.33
